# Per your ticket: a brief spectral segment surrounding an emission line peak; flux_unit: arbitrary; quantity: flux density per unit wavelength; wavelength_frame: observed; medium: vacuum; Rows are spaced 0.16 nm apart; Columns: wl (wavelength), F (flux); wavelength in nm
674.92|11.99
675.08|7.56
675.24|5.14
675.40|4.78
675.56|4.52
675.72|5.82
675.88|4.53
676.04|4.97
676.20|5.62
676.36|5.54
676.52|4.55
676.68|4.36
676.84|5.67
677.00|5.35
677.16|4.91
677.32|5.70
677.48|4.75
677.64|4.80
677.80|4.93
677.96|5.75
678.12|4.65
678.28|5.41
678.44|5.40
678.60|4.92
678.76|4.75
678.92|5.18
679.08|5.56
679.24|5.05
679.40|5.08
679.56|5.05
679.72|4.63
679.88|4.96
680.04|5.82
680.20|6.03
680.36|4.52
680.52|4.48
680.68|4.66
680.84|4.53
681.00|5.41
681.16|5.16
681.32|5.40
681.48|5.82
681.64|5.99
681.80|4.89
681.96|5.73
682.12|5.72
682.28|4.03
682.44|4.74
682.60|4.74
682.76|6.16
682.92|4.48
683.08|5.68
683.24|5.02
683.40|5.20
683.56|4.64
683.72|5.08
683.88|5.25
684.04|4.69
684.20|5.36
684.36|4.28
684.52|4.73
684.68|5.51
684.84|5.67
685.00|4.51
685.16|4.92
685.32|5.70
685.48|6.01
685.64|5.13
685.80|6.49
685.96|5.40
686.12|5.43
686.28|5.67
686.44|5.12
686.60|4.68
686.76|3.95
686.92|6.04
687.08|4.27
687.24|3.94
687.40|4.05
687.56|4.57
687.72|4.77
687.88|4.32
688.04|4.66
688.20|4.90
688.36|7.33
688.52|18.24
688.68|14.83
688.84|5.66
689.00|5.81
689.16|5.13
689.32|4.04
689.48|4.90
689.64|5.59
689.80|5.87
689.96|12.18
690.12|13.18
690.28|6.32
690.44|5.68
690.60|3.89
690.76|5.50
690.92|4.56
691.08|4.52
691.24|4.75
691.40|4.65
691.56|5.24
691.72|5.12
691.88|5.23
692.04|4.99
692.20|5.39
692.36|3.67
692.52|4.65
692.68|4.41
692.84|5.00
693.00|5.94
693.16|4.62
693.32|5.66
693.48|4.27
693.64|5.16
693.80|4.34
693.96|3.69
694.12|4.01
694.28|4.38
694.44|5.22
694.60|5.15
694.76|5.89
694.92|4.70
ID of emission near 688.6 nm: [S II] 6716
